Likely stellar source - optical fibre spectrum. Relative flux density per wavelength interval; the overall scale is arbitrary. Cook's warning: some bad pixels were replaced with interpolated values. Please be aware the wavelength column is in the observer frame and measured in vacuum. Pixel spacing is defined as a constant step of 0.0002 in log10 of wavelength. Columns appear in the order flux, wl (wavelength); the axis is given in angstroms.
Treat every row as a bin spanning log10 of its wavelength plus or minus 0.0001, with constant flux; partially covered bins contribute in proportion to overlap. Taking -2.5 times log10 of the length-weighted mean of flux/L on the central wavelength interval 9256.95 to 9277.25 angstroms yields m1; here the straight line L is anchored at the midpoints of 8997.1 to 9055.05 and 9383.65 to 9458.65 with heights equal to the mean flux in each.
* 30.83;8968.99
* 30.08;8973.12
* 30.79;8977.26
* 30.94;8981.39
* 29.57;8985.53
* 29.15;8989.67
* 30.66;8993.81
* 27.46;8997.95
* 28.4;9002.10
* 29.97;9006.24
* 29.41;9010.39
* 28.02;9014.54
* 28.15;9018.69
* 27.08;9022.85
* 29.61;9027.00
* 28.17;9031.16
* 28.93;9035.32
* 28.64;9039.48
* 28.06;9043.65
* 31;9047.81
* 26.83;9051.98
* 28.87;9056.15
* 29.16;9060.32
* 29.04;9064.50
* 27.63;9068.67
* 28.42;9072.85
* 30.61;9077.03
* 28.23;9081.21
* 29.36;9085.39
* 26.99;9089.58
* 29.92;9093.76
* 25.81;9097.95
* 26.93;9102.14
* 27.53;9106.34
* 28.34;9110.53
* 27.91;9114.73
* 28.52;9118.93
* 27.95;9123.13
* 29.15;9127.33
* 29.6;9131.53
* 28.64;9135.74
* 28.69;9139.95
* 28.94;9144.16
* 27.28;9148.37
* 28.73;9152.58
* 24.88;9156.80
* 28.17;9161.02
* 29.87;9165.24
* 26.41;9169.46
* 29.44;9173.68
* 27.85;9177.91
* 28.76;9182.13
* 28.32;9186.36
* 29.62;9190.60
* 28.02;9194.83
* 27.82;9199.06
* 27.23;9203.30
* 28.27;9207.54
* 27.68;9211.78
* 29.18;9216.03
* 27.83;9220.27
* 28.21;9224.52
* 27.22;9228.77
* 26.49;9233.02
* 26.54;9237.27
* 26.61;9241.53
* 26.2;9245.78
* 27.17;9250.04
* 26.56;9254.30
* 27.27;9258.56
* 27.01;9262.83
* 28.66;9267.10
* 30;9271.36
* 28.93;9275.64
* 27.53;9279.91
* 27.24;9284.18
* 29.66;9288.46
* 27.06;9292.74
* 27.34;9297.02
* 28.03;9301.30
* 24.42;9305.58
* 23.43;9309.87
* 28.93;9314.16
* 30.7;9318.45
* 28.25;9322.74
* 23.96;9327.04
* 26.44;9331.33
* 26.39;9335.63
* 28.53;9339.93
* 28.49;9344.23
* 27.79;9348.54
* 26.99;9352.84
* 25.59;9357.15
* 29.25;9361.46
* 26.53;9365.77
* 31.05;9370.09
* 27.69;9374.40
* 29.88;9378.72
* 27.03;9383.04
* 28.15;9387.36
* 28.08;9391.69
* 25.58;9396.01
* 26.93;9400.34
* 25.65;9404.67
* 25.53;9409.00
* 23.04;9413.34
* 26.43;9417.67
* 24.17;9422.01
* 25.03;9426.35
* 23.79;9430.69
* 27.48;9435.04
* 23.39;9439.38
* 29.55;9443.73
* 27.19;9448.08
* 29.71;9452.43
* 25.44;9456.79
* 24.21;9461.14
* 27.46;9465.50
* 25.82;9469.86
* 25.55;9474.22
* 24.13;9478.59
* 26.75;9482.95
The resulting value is -0.05 mag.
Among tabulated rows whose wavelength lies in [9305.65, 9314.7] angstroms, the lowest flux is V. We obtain 23.43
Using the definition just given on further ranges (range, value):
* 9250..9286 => 26.56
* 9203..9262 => 26.2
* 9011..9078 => 26.83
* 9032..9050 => 28.06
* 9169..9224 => 26.41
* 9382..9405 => 25.58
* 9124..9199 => 24.88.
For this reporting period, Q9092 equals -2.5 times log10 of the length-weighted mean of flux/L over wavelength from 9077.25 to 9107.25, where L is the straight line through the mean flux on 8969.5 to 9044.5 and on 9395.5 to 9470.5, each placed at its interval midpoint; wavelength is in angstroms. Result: 0.02 mag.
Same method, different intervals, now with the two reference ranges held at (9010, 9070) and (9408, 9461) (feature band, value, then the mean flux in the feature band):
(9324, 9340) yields 0.016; 26.1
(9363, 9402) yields -0.069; 27.9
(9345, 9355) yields -0.045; 27.5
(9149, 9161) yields 0.027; 27.1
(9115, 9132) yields -0.025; 28.6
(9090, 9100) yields 0.017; 27.7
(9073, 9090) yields -0.025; 28.9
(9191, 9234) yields -0.021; 27.9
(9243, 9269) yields -0.002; 27.1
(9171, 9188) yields -0.036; 28.5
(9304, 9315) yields 0.061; 25.2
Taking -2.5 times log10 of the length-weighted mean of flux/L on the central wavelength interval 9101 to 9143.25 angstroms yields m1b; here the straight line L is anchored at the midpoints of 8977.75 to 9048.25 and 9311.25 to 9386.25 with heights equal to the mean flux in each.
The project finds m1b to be 0.01 mag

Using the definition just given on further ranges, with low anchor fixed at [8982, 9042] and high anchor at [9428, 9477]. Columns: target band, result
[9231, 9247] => 0.04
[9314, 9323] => -0.10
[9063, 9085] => -0.01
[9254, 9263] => 0.02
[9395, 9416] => 0.05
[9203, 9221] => -0.02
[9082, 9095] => -0.01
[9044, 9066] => -0.01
